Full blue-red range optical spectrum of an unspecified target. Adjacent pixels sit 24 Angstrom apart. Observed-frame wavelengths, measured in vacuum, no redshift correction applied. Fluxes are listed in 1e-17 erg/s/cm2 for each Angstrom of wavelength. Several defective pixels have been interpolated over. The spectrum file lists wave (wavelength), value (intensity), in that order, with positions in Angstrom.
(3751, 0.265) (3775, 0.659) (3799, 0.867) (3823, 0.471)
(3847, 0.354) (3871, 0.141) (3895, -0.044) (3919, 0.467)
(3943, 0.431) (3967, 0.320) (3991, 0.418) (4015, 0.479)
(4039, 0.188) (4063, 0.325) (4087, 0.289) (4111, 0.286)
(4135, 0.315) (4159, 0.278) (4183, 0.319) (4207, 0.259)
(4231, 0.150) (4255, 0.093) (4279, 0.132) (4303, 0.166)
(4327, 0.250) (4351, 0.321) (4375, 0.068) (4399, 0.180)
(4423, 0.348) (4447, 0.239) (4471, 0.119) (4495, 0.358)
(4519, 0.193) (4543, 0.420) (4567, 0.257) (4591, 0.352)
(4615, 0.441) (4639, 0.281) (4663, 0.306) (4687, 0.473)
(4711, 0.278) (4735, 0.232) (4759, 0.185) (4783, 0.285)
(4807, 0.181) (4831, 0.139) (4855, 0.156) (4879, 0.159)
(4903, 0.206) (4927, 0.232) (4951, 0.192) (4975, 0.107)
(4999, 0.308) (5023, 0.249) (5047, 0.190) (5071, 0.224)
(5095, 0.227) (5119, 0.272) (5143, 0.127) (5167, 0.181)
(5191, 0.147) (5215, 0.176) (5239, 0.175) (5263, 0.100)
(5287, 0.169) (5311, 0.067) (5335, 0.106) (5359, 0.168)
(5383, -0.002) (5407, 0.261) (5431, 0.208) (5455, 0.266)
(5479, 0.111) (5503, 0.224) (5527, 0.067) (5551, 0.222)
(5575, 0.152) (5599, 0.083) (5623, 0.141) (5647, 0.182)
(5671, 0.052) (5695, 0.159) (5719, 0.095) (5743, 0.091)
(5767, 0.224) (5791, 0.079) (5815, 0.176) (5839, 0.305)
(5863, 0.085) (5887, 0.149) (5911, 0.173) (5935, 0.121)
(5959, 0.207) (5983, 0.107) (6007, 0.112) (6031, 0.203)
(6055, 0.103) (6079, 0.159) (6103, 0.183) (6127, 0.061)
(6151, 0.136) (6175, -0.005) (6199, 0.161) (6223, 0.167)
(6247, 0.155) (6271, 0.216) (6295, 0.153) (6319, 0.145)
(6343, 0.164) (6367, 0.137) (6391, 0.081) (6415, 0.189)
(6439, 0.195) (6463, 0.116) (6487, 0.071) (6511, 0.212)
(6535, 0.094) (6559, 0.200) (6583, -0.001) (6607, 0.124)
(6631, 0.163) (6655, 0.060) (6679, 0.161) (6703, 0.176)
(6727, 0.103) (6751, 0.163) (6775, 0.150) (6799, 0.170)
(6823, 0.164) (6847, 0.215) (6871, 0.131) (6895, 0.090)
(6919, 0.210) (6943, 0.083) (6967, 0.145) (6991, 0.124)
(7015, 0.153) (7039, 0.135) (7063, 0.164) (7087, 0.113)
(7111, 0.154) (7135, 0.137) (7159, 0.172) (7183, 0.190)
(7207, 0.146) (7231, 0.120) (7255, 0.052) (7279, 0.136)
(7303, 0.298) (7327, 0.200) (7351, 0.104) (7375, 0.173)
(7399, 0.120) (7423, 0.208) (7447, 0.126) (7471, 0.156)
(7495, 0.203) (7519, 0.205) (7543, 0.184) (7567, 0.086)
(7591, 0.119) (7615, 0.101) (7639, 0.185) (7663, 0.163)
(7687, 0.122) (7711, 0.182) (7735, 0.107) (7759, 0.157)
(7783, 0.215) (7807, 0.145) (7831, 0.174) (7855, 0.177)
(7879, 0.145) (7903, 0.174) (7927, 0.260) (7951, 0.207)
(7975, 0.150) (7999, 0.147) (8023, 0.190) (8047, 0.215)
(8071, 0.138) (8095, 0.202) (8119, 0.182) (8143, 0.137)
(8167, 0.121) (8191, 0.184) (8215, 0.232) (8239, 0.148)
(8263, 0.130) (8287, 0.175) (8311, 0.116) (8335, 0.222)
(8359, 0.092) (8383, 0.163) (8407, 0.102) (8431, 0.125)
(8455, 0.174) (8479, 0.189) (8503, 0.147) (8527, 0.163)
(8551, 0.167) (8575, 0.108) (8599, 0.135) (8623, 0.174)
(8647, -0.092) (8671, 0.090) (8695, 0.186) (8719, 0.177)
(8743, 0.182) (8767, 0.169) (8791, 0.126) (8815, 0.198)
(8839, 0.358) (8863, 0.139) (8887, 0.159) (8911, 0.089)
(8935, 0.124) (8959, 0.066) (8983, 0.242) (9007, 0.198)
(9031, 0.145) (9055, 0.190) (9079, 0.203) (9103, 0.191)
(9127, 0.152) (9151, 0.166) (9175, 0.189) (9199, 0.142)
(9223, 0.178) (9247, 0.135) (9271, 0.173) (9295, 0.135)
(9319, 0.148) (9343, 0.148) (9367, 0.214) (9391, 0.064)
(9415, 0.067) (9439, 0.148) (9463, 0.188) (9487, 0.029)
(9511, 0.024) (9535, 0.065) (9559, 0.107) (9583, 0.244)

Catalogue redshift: 1.577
